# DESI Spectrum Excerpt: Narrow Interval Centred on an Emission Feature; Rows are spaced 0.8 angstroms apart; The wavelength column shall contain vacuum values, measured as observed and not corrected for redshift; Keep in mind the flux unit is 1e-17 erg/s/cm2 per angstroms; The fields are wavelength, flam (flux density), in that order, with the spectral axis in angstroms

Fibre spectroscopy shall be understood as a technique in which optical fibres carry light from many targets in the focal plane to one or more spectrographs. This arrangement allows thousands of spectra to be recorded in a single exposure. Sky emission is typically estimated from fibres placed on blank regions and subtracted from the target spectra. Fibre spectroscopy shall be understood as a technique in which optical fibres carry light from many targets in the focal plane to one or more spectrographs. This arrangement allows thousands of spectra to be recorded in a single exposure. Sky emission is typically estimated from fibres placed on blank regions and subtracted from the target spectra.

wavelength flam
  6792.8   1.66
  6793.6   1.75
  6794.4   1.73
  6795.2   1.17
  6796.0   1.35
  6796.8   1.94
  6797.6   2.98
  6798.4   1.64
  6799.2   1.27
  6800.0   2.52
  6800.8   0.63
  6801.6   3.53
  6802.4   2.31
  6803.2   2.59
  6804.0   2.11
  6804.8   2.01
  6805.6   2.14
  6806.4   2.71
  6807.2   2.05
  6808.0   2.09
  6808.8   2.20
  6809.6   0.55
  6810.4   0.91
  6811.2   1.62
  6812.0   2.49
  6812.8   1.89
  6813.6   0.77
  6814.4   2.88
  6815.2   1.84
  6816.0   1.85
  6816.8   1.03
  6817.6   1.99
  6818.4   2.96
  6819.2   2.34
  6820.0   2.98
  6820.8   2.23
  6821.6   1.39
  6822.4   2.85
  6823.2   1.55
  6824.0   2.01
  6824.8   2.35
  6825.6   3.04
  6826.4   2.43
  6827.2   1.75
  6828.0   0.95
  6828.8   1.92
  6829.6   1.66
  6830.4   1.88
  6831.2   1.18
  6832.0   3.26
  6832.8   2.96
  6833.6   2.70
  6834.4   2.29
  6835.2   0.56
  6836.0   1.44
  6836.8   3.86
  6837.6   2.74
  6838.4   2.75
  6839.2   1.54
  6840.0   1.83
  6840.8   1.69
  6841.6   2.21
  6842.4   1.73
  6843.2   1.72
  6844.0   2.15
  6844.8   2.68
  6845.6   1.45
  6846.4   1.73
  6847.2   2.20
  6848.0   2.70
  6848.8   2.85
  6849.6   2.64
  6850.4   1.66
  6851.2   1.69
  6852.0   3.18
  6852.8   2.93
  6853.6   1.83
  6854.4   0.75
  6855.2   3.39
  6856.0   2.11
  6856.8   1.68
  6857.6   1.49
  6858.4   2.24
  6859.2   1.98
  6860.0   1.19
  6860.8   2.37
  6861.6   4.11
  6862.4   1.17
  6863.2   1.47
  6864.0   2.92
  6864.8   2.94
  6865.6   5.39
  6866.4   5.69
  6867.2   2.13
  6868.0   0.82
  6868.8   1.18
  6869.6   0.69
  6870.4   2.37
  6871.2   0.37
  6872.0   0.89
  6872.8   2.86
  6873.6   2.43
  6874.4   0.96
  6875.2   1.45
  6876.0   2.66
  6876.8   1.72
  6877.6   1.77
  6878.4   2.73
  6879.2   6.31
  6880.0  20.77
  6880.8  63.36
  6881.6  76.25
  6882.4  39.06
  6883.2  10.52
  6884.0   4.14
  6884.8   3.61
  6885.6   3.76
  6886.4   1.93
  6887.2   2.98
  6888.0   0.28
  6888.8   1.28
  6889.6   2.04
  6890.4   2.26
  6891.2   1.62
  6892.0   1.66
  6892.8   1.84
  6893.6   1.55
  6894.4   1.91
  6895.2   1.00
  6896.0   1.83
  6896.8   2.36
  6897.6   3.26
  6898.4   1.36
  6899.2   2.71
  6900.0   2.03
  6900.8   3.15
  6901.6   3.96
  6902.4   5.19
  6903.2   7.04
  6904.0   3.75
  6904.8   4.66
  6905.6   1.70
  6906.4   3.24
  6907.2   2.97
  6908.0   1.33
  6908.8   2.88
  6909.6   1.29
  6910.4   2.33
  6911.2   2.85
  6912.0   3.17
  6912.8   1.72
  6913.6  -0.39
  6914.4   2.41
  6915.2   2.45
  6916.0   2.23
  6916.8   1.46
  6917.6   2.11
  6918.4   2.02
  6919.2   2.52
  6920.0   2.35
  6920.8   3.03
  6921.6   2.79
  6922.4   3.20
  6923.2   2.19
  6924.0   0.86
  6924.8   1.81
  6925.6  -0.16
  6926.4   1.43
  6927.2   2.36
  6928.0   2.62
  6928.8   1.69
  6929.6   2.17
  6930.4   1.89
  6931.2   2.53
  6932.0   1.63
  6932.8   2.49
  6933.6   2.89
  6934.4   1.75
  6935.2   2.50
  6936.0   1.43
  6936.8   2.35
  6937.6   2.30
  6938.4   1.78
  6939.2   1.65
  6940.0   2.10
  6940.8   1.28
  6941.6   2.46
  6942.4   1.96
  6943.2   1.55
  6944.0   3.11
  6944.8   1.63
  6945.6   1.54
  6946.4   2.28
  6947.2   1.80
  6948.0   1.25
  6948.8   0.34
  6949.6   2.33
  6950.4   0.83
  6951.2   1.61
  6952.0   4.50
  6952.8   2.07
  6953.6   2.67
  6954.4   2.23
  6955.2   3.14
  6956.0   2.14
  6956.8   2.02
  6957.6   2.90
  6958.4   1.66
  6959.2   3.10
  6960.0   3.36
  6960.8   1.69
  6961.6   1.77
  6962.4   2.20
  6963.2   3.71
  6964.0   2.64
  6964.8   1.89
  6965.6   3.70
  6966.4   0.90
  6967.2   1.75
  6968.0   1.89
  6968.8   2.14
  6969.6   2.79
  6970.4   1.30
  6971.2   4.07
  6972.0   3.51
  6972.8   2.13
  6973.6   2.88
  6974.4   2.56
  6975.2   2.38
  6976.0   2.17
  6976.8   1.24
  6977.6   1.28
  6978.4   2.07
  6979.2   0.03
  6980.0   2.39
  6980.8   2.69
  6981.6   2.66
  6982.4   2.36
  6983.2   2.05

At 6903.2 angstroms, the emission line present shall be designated [N II]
